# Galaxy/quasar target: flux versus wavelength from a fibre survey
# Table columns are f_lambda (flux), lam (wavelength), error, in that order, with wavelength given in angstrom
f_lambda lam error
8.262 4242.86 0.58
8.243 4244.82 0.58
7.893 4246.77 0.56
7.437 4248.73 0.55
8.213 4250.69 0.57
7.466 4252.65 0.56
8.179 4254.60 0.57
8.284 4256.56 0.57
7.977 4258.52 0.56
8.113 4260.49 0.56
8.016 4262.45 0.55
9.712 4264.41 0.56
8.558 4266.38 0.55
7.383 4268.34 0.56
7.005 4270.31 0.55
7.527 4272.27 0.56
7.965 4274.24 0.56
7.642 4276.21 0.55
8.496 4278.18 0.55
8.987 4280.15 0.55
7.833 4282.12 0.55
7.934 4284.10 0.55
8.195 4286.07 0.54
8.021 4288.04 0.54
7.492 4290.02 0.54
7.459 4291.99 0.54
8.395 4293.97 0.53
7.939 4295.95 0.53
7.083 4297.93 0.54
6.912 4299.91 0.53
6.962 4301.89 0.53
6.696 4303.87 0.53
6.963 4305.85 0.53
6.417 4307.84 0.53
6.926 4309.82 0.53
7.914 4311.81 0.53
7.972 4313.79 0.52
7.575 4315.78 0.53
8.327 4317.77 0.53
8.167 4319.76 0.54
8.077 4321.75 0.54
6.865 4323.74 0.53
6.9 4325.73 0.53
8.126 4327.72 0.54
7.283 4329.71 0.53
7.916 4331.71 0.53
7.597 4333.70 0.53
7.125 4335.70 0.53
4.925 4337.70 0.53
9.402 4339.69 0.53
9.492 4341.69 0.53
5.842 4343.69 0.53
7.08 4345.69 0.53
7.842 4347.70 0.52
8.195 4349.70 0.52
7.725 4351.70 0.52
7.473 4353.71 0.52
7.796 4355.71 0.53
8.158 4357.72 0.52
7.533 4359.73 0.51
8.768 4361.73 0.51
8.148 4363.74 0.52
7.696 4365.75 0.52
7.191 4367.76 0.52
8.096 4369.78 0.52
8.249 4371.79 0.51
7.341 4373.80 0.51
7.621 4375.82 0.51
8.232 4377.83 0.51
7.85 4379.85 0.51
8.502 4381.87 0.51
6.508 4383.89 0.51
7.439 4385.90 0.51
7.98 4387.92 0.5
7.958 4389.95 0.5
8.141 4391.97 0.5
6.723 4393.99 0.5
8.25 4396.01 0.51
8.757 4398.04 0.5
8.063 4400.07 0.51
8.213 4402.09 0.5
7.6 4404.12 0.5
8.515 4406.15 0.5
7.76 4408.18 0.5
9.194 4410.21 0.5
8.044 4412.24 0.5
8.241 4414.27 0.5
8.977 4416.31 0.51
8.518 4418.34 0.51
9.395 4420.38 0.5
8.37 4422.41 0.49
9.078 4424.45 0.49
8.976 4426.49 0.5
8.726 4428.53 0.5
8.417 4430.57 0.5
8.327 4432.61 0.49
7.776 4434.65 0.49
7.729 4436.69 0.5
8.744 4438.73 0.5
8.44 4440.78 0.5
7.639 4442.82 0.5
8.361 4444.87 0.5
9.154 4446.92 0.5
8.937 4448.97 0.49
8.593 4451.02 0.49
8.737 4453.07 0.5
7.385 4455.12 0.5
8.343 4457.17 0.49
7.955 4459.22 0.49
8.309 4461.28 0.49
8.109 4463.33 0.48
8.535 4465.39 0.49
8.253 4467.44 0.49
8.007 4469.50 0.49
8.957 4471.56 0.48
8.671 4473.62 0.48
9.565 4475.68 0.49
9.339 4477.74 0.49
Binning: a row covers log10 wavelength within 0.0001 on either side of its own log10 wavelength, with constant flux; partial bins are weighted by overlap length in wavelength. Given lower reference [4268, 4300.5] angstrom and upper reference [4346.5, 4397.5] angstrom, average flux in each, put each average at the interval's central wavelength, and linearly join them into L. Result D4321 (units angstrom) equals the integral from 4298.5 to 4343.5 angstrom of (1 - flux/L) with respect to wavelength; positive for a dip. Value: 2.1 angstrom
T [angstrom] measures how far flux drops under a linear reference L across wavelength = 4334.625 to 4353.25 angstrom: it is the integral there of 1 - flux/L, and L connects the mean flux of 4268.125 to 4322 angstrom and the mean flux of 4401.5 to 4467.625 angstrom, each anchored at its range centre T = 0.9 angstrom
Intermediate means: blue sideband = 7.65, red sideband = 8.41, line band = 7.51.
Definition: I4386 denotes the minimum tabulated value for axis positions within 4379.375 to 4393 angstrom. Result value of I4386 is 6.508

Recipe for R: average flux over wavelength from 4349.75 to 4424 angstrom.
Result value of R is 8.04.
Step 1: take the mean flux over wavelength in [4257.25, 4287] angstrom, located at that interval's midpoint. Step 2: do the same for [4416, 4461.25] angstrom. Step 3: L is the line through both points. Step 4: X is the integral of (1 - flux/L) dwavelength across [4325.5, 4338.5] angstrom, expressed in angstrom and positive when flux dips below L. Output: 1.67 angstrom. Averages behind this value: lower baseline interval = 8.09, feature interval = 7.17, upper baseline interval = 8.47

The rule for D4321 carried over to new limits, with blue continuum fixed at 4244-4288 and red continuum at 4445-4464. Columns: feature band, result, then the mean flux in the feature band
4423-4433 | -0.4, 8.71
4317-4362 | 2.9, 7.66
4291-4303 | 1.0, 7.45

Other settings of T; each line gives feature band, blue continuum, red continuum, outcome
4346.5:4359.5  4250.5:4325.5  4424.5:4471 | 0.3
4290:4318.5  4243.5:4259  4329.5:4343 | 1.4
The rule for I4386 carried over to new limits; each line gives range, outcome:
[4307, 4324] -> 6.417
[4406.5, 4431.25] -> 7.76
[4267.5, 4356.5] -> 4.925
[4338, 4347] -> 5.842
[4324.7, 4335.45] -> 6.9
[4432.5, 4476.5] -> 7.385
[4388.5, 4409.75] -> 6.723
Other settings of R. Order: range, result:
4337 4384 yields 7.78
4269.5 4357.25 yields 7.61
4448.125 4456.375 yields 8.4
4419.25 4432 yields 8.81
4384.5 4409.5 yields 7.94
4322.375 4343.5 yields 7.51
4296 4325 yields 7.36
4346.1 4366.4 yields 7.91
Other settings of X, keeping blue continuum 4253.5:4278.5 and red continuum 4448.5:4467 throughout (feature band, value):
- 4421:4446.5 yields -0.4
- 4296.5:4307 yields 1.5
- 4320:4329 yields 0.7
